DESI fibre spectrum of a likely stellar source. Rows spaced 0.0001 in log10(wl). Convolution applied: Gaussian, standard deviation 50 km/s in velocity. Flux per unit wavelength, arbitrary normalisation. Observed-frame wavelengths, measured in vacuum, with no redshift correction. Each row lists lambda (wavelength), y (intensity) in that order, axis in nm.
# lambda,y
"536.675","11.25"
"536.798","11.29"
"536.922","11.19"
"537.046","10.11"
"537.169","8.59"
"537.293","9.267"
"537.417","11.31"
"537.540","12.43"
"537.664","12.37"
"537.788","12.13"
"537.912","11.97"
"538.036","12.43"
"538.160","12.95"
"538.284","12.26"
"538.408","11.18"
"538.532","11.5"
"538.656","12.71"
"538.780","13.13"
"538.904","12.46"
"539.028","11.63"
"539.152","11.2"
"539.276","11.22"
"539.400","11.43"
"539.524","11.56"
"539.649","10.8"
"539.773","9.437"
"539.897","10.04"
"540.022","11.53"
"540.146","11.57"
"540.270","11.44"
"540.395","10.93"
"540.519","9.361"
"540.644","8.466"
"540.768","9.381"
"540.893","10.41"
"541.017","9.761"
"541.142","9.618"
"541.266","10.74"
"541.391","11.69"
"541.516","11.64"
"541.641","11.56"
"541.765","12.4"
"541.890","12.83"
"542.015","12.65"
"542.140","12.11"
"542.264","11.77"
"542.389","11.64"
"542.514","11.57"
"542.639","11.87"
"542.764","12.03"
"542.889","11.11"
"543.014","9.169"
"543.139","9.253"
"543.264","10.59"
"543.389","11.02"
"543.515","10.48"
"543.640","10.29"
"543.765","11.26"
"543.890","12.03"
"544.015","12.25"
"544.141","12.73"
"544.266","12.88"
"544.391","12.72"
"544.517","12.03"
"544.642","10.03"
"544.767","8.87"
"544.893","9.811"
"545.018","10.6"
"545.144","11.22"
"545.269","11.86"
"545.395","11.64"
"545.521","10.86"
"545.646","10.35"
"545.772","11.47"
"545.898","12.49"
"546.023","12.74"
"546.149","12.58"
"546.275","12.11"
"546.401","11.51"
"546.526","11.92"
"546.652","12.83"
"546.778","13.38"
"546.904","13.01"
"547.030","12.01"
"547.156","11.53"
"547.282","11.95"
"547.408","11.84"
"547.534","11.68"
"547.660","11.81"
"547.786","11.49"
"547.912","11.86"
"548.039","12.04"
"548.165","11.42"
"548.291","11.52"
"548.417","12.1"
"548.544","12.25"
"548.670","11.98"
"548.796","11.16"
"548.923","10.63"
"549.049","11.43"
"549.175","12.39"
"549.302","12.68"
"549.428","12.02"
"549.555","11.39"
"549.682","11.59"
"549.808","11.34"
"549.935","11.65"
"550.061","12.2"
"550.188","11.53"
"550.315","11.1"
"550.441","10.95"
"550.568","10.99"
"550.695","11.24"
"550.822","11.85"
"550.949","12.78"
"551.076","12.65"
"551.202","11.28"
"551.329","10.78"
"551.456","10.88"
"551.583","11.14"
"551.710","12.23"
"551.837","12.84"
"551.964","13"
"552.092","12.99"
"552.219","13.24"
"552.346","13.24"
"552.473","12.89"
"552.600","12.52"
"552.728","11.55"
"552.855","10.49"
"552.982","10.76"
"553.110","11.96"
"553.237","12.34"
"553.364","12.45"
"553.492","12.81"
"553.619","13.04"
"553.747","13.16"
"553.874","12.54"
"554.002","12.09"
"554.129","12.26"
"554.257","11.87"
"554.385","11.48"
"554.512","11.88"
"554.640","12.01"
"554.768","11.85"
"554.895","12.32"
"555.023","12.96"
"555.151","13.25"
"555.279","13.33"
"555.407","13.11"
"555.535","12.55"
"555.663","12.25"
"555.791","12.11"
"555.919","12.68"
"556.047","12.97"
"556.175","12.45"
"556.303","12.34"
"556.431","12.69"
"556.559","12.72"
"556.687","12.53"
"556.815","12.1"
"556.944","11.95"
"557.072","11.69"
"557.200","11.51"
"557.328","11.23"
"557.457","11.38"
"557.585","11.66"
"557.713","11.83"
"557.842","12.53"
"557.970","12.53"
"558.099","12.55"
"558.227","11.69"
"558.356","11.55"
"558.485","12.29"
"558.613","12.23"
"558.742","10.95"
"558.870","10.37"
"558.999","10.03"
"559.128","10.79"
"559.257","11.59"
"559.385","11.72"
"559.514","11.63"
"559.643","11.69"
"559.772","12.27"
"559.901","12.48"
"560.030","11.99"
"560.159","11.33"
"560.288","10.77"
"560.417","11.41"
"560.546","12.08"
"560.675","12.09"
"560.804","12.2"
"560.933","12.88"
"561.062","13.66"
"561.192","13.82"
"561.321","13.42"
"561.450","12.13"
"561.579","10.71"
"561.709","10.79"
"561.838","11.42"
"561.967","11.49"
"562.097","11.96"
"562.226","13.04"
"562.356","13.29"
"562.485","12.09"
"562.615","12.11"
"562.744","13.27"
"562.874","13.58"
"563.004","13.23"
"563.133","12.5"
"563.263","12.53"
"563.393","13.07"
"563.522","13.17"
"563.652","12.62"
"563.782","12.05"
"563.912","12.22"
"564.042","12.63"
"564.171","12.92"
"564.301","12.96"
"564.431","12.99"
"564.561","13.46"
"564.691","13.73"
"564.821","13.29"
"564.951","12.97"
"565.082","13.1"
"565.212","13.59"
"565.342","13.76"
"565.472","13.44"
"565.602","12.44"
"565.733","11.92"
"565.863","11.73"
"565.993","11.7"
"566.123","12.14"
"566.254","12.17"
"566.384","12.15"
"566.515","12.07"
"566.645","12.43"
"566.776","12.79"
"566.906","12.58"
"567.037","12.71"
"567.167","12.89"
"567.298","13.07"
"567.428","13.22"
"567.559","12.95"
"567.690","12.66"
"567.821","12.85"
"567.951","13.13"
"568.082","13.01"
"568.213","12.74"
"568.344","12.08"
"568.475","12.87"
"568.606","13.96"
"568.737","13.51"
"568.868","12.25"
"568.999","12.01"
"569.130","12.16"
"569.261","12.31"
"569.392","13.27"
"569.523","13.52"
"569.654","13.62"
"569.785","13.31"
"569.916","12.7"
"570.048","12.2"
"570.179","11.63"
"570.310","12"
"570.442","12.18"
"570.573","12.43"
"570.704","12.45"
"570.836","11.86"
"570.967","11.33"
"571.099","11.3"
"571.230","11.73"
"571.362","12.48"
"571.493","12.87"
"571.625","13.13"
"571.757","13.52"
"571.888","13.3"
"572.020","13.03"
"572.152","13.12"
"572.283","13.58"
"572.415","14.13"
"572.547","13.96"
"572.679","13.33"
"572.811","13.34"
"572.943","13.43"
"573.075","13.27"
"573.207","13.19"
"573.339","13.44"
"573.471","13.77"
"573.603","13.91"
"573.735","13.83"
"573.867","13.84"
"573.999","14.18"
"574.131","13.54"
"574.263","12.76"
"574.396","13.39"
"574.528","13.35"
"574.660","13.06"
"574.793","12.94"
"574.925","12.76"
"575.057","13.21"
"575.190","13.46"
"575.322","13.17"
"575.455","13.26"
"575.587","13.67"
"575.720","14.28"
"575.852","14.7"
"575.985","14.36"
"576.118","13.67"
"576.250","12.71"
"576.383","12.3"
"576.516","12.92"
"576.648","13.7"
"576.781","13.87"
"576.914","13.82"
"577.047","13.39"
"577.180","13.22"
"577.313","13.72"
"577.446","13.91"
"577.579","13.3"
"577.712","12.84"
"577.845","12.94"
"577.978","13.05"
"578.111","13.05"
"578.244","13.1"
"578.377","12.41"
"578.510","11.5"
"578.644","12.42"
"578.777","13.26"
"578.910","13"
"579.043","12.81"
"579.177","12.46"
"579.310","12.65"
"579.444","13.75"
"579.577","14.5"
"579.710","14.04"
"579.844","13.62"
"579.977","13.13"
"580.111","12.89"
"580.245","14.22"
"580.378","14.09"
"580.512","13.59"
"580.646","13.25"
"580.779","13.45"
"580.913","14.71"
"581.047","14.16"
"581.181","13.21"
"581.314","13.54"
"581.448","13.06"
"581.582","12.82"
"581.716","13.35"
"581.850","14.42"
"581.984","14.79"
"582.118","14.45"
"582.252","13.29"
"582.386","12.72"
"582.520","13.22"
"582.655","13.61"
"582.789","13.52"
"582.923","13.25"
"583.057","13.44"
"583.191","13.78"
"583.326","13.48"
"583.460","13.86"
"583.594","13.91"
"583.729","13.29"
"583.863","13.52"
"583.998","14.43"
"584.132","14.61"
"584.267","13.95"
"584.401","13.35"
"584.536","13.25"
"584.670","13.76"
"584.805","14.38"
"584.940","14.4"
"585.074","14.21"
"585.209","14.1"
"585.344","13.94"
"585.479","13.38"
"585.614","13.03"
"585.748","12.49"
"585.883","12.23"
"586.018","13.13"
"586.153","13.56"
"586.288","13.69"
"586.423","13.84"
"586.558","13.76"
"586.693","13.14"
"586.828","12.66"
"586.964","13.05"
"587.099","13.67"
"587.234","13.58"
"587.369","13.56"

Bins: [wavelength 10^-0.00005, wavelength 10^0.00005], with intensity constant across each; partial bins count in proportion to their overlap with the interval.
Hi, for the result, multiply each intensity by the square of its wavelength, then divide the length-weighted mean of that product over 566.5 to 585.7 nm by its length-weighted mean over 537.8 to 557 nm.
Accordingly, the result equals 1.25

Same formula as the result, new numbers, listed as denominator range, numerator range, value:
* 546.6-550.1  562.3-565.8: 1.15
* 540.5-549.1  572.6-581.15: 1.31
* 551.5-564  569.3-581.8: 1.15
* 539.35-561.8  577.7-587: 1.28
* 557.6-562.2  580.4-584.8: 1.25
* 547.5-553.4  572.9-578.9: 1.23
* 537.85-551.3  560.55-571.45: 1.18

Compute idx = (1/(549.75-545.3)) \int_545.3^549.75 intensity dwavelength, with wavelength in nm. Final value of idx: 11.9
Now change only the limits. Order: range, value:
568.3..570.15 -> 12.8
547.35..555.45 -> 12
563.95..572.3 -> 12.7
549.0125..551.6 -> 11.6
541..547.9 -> 11.5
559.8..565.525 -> 12.6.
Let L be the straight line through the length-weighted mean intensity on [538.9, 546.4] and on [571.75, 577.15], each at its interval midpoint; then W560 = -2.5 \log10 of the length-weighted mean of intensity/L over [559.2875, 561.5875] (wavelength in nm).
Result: 0.03 mag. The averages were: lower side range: 11.2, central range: 12.2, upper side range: 13.5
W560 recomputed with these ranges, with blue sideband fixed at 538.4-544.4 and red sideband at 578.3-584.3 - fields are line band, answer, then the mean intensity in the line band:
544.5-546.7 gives 0.01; 11.4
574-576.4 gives -0.02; 13.4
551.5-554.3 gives -0.04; 12.3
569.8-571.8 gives 0.06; 12.3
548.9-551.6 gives 0.01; 11.6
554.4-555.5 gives -0.05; 12.5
